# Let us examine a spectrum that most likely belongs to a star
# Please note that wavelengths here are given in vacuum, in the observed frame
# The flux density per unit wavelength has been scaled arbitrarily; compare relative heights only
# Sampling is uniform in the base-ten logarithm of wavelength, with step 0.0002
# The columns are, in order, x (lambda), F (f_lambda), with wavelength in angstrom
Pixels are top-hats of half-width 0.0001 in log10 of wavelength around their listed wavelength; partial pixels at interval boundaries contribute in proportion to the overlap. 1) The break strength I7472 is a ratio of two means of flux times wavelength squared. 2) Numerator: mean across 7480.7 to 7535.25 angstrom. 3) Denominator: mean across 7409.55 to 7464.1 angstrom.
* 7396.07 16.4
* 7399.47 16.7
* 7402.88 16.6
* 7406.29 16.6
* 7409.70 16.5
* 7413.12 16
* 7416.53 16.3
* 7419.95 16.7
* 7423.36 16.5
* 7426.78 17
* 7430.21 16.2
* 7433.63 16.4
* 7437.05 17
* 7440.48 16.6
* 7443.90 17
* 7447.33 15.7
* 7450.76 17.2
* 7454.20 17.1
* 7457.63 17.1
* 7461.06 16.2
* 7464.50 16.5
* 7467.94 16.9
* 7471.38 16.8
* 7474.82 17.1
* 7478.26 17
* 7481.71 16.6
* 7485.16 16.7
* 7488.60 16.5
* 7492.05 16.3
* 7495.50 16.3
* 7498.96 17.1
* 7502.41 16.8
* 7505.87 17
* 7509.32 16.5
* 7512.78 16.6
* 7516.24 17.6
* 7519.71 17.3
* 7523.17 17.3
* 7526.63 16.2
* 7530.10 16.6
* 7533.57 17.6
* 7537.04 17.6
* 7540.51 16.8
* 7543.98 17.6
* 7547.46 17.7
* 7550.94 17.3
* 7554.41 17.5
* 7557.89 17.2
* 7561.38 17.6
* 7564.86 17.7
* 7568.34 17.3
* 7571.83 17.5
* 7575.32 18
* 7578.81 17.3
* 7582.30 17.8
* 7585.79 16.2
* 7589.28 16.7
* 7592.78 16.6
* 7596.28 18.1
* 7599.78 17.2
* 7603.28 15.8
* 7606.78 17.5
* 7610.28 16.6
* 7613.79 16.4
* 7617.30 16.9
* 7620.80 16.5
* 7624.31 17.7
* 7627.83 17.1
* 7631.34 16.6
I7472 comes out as 1.0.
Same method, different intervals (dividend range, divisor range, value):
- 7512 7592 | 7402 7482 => 1.07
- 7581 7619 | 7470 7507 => 1.04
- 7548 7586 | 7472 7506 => 1.07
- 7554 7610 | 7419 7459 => 1.07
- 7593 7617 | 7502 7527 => 1.02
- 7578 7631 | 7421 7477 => 1.06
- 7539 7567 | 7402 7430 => 1.10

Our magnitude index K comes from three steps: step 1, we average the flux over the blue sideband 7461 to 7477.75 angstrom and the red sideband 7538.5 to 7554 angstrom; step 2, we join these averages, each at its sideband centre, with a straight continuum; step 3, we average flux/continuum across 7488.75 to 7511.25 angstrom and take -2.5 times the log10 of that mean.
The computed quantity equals 0.023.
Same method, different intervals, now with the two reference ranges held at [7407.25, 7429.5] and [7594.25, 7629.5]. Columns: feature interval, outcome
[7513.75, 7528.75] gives -0.020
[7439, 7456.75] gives -0.012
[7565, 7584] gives -0.045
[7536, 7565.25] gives -0.039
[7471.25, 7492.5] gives -0.006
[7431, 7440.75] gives -0.007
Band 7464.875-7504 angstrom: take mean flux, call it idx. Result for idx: 16.7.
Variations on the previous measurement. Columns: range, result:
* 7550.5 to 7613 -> 17.2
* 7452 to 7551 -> 16.9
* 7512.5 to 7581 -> 17.3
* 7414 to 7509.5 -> 16.7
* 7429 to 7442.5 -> 16.6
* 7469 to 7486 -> 16.8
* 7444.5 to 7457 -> 16.7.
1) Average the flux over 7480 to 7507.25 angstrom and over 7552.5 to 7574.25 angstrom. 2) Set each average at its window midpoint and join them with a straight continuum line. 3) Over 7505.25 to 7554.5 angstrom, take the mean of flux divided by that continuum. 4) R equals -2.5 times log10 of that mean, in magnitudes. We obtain 0.00 mag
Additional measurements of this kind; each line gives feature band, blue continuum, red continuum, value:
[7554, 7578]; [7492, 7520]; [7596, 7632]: -0.041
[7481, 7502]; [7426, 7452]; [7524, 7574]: 0.022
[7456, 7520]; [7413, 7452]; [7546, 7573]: 0.012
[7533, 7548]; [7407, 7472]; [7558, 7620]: -0.030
